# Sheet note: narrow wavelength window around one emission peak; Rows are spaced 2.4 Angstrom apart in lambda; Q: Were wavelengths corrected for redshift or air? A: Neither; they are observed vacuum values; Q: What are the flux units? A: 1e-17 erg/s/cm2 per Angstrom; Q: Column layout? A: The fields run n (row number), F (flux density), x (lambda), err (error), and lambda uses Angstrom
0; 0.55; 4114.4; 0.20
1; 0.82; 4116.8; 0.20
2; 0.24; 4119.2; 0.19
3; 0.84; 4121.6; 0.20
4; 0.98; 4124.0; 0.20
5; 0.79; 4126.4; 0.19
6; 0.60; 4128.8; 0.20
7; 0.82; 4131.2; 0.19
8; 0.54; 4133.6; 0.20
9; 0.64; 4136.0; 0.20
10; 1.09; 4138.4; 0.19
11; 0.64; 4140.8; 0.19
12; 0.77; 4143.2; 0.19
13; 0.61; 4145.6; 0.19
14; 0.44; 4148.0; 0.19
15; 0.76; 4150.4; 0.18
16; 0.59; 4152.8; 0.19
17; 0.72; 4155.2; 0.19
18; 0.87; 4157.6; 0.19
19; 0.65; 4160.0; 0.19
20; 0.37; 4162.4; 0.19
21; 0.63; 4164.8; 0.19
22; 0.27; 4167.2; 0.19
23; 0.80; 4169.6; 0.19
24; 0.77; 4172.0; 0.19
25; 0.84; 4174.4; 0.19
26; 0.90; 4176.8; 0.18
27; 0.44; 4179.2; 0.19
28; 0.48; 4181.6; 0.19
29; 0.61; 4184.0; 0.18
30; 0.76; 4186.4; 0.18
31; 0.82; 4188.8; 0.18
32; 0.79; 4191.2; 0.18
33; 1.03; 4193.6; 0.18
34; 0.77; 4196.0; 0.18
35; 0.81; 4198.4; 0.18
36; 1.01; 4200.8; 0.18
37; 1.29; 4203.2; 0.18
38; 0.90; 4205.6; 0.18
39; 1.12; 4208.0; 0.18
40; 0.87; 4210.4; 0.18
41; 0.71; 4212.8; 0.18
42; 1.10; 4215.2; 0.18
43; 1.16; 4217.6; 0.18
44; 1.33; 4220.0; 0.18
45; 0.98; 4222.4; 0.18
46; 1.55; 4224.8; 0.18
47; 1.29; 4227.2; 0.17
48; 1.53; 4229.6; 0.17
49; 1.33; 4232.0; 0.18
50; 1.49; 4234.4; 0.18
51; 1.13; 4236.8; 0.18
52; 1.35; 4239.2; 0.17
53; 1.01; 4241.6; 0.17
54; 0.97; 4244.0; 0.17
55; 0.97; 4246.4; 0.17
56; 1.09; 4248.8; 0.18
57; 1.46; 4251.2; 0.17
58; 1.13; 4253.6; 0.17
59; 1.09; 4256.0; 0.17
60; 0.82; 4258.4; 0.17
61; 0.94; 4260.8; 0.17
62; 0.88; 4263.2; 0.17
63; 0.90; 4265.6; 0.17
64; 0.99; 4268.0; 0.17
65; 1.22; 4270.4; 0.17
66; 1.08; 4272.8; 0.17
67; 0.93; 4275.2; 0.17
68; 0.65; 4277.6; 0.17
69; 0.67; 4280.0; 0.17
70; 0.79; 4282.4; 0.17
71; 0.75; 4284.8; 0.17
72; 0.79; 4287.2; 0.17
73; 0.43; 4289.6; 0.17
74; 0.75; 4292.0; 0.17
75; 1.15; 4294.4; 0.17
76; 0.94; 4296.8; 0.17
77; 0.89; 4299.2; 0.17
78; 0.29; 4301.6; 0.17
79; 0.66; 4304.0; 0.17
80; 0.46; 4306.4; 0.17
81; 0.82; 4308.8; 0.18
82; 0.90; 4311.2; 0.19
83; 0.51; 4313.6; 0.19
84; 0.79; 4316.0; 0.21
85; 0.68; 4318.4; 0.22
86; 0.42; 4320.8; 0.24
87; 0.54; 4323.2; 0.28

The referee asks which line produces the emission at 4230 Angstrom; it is C IV 1549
